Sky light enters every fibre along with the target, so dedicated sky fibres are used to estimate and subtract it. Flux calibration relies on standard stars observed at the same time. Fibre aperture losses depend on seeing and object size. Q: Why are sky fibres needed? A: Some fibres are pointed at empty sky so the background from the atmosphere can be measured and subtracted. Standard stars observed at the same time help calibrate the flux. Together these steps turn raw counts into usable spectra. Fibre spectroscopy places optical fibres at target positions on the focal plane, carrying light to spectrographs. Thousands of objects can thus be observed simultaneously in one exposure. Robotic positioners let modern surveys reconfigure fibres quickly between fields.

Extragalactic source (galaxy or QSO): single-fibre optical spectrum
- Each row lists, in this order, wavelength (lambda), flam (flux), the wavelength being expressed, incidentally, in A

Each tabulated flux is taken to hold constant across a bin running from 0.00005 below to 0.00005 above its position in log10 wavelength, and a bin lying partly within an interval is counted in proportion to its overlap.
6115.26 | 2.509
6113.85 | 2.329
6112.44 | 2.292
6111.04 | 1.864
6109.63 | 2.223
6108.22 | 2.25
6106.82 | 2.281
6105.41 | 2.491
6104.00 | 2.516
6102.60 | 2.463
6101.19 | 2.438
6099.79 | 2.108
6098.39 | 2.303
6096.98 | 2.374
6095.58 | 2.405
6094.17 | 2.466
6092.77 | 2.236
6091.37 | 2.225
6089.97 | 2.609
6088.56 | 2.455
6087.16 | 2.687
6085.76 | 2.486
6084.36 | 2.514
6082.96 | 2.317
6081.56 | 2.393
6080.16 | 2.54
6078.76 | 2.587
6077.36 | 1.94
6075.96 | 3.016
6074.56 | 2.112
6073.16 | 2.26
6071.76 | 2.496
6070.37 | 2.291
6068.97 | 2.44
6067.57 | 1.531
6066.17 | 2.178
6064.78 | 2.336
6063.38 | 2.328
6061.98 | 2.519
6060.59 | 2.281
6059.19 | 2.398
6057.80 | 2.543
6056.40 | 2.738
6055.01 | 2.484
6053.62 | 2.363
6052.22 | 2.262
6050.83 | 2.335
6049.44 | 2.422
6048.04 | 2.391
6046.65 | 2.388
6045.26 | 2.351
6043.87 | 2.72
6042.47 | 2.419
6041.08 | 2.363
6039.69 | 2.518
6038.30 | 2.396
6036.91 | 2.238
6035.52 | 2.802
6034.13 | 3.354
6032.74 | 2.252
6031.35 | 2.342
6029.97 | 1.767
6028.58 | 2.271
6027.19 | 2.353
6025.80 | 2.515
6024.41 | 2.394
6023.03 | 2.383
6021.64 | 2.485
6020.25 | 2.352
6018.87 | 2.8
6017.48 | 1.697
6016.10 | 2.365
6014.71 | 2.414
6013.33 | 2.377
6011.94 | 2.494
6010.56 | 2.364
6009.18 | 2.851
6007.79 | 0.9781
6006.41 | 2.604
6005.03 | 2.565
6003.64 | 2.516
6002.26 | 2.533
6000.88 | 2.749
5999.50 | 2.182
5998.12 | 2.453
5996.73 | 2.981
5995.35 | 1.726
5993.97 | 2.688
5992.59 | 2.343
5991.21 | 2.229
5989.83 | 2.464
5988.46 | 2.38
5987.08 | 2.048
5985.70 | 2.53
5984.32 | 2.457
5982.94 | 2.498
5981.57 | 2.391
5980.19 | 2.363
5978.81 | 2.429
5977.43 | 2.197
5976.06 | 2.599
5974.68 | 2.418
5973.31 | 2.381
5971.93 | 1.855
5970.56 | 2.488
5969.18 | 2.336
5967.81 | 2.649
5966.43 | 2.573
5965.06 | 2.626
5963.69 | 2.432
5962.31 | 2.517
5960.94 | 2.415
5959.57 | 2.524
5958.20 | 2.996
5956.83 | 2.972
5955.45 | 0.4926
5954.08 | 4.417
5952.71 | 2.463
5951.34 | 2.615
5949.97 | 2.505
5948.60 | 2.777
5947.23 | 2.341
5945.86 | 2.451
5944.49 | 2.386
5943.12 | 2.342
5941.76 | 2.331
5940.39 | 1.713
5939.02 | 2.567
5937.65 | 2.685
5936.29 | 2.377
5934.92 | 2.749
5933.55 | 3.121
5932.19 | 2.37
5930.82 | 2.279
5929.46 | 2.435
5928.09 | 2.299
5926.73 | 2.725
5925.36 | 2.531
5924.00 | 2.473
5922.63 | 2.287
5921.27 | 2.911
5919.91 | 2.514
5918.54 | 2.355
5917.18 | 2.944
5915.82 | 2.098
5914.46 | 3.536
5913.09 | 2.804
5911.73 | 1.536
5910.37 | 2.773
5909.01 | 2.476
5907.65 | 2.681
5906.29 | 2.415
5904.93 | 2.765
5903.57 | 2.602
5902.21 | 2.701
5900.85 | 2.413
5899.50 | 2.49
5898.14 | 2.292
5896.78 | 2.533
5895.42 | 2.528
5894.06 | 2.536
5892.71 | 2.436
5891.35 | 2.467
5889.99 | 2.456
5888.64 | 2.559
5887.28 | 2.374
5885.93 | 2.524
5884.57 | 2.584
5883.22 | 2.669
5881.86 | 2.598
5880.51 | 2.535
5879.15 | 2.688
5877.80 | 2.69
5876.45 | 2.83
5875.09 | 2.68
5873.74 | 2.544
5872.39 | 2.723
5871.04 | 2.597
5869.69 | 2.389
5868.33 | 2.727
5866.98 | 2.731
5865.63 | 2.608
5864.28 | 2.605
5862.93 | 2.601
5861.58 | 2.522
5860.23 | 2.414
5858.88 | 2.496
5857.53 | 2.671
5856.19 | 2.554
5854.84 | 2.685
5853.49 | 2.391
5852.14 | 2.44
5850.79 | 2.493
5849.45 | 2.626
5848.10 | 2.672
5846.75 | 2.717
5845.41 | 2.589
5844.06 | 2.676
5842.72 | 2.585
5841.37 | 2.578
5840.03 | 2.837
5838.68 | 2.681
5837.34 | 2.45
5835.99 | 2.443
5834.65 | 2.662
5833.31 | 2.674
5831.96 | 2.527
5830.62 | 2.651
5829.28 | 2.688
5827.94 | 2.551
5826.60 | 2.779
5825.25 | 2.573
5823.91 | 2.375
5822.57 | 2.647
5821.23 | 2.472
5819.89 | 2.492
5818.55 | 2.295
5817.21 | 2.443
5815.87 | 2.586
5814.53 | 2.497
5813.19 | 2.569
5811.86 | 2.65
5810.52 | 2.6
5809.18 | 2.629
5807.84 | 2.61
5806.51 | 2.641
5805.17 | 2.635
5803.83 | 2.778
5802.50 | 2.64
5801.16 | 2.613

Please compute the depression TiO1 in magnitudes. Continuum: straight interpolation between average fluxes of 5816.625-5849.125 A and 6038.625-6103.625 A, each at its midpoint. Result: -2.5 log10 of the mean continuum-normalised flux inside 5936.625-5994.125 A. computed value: 0.01 mag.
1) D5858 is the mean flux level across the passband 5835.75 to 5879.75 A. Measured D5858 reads 2.61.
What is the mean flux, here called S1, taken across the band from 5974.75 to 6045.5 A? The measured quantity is 2.4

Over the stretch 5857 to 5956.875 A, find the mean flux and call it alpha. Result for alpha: 2.54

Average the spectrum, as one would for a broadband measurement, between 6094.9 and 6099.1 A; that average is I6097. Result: 2.36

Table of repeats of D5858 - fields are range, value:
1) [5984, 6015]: 2.39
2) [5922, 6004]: 2.46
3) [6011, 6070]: 2.39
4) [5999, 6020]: 2.37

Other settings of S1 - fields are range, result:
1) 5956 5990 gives 2.45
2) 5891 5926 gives 2.54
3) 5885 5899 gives 2.47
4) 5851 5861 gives 2.52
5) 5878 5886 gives 2.61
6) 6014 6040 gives 2.4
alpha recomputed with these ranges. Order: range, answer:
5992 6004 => 2.46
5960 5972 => 2.46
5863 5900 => 2.57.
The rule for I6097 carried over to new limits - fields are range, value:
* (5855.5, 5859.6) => 2.58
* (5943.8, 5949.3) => 2.49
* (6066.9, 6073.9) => 2.21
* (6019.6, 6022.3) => 2.42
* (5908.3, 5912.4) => 2.27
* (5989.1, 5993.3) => 2.35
